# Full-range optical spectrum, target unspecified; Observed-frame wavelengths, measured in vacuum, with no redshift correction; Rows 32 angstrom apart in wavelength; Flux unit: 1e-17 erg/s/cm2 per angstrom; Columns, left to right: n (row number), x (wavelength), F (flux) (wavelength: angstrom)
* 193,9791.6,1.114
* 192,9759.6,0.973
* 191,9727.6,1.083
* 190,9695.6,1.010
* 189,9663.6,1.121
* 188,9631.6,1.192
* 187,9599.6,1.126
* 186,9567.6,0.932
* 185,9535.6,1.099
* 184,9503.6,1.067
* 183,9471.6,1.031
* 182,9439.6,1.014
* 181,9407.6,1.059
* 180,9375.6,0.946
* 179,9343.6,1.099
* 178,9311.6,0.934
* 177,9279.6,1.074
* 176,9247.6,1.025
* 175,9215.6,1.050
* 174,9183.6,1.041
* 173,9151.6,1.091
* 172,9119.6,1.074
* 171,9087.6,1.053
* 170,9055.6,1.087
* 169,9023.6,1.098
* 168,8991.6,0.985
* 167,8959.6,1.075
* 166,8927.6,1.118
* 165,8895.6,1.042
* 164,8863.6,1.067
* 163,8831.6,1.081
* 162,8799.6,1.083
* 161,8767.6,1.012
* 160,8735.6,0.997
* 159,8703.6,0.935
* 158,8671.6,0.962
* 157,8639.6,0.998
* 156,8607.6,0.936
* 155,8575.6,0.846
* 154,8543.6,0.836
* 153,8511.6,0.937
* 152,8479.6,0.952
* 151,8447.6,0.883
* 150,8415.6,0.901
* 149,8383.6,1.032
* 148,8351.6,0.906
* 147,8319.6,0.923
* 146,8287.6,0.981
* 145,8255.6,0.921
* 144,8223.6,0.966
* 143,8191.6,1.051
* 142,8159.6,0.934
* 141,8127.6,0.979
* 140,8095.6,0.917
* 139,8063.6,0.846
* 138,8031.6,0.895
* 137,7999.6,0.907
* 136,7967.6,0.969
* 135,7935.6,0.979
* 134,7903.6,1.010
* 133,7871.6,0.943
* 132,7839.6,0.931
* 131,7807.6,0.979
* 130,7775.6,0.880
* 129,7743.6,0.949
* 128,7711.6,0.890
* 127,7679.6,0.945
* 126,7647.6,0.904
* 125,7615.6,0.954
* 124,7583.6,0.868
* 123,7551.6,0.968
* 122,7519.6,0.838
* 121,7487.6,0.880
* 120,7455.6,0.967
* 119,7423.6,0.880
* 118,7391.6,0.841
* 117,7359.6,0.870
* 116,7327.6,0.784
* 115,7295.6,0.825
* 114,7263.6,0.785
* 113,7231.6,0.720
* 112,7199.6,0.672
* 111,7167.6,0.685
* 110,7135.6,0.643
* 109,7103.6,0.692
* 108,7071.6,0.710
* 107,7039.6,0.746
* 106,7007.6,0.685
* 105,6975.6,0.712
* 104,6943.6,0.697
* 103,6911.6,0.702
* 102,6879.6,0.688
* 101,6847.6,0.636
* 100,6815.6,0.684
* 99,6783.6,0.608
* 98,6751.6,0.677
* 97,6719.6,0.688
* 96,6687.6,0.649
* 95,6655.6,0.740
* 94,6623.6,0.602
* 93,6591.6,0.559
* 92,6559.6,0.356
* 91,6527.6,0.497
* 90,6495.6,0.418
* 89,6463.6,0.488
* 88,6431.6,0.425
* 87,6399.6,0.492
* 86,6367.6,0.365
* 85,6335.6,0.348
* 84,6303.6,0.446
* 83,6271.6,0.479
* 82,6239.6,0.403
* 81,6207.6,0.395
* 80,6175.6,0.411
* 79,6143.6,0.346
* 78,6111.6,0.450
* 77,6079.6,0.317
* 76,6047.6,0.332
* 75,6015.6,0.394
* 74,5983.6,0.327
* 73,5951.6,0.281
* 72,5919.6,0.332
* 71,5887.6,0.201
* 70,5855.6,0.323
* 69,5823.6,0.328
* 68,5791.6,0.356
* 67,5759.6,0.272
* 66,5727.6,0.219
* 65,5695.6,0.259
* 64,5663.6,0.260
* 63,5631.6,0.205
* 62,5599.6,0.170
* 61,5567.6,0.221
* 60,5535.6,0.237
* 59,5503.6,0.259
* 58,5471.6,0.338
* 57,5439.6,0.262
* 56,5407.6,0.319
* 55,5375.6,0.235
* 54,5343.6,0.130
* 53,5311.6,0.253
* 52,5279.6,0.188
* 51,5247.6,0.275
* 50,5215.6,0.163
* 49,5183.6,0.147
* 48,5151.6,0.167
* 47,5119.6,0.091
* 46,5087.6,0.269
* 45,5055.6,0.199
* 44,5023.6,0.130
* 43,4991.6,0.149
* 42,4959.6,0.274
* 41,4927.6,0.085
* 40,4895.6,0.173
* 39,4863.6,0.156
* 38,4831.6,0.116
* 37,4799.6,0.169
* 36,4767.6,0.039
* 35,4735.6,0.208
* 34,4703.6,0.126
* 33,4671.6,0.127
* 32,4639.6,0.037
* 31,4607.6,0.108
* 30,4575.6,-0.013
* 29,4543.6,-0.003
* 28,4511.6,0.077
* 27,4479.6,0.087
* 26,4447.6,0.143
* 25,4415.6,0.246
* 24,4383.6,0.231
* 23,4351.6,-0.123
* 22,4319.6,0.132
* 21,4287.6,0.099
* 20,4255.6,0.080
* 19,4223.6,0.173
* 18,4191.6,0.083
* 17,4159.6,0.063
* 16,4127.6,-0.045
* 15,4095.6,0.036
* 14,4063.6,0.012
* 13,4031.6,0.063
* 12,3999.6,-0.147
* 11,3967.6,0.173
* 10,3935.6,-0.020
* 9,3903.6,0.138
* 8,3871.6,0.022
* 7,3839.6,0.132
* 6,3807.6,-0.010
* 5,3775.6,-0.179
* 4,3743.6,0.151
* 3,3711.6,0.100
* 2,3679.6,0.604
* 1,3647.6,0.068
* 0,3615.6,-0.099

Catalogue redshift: 0.65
